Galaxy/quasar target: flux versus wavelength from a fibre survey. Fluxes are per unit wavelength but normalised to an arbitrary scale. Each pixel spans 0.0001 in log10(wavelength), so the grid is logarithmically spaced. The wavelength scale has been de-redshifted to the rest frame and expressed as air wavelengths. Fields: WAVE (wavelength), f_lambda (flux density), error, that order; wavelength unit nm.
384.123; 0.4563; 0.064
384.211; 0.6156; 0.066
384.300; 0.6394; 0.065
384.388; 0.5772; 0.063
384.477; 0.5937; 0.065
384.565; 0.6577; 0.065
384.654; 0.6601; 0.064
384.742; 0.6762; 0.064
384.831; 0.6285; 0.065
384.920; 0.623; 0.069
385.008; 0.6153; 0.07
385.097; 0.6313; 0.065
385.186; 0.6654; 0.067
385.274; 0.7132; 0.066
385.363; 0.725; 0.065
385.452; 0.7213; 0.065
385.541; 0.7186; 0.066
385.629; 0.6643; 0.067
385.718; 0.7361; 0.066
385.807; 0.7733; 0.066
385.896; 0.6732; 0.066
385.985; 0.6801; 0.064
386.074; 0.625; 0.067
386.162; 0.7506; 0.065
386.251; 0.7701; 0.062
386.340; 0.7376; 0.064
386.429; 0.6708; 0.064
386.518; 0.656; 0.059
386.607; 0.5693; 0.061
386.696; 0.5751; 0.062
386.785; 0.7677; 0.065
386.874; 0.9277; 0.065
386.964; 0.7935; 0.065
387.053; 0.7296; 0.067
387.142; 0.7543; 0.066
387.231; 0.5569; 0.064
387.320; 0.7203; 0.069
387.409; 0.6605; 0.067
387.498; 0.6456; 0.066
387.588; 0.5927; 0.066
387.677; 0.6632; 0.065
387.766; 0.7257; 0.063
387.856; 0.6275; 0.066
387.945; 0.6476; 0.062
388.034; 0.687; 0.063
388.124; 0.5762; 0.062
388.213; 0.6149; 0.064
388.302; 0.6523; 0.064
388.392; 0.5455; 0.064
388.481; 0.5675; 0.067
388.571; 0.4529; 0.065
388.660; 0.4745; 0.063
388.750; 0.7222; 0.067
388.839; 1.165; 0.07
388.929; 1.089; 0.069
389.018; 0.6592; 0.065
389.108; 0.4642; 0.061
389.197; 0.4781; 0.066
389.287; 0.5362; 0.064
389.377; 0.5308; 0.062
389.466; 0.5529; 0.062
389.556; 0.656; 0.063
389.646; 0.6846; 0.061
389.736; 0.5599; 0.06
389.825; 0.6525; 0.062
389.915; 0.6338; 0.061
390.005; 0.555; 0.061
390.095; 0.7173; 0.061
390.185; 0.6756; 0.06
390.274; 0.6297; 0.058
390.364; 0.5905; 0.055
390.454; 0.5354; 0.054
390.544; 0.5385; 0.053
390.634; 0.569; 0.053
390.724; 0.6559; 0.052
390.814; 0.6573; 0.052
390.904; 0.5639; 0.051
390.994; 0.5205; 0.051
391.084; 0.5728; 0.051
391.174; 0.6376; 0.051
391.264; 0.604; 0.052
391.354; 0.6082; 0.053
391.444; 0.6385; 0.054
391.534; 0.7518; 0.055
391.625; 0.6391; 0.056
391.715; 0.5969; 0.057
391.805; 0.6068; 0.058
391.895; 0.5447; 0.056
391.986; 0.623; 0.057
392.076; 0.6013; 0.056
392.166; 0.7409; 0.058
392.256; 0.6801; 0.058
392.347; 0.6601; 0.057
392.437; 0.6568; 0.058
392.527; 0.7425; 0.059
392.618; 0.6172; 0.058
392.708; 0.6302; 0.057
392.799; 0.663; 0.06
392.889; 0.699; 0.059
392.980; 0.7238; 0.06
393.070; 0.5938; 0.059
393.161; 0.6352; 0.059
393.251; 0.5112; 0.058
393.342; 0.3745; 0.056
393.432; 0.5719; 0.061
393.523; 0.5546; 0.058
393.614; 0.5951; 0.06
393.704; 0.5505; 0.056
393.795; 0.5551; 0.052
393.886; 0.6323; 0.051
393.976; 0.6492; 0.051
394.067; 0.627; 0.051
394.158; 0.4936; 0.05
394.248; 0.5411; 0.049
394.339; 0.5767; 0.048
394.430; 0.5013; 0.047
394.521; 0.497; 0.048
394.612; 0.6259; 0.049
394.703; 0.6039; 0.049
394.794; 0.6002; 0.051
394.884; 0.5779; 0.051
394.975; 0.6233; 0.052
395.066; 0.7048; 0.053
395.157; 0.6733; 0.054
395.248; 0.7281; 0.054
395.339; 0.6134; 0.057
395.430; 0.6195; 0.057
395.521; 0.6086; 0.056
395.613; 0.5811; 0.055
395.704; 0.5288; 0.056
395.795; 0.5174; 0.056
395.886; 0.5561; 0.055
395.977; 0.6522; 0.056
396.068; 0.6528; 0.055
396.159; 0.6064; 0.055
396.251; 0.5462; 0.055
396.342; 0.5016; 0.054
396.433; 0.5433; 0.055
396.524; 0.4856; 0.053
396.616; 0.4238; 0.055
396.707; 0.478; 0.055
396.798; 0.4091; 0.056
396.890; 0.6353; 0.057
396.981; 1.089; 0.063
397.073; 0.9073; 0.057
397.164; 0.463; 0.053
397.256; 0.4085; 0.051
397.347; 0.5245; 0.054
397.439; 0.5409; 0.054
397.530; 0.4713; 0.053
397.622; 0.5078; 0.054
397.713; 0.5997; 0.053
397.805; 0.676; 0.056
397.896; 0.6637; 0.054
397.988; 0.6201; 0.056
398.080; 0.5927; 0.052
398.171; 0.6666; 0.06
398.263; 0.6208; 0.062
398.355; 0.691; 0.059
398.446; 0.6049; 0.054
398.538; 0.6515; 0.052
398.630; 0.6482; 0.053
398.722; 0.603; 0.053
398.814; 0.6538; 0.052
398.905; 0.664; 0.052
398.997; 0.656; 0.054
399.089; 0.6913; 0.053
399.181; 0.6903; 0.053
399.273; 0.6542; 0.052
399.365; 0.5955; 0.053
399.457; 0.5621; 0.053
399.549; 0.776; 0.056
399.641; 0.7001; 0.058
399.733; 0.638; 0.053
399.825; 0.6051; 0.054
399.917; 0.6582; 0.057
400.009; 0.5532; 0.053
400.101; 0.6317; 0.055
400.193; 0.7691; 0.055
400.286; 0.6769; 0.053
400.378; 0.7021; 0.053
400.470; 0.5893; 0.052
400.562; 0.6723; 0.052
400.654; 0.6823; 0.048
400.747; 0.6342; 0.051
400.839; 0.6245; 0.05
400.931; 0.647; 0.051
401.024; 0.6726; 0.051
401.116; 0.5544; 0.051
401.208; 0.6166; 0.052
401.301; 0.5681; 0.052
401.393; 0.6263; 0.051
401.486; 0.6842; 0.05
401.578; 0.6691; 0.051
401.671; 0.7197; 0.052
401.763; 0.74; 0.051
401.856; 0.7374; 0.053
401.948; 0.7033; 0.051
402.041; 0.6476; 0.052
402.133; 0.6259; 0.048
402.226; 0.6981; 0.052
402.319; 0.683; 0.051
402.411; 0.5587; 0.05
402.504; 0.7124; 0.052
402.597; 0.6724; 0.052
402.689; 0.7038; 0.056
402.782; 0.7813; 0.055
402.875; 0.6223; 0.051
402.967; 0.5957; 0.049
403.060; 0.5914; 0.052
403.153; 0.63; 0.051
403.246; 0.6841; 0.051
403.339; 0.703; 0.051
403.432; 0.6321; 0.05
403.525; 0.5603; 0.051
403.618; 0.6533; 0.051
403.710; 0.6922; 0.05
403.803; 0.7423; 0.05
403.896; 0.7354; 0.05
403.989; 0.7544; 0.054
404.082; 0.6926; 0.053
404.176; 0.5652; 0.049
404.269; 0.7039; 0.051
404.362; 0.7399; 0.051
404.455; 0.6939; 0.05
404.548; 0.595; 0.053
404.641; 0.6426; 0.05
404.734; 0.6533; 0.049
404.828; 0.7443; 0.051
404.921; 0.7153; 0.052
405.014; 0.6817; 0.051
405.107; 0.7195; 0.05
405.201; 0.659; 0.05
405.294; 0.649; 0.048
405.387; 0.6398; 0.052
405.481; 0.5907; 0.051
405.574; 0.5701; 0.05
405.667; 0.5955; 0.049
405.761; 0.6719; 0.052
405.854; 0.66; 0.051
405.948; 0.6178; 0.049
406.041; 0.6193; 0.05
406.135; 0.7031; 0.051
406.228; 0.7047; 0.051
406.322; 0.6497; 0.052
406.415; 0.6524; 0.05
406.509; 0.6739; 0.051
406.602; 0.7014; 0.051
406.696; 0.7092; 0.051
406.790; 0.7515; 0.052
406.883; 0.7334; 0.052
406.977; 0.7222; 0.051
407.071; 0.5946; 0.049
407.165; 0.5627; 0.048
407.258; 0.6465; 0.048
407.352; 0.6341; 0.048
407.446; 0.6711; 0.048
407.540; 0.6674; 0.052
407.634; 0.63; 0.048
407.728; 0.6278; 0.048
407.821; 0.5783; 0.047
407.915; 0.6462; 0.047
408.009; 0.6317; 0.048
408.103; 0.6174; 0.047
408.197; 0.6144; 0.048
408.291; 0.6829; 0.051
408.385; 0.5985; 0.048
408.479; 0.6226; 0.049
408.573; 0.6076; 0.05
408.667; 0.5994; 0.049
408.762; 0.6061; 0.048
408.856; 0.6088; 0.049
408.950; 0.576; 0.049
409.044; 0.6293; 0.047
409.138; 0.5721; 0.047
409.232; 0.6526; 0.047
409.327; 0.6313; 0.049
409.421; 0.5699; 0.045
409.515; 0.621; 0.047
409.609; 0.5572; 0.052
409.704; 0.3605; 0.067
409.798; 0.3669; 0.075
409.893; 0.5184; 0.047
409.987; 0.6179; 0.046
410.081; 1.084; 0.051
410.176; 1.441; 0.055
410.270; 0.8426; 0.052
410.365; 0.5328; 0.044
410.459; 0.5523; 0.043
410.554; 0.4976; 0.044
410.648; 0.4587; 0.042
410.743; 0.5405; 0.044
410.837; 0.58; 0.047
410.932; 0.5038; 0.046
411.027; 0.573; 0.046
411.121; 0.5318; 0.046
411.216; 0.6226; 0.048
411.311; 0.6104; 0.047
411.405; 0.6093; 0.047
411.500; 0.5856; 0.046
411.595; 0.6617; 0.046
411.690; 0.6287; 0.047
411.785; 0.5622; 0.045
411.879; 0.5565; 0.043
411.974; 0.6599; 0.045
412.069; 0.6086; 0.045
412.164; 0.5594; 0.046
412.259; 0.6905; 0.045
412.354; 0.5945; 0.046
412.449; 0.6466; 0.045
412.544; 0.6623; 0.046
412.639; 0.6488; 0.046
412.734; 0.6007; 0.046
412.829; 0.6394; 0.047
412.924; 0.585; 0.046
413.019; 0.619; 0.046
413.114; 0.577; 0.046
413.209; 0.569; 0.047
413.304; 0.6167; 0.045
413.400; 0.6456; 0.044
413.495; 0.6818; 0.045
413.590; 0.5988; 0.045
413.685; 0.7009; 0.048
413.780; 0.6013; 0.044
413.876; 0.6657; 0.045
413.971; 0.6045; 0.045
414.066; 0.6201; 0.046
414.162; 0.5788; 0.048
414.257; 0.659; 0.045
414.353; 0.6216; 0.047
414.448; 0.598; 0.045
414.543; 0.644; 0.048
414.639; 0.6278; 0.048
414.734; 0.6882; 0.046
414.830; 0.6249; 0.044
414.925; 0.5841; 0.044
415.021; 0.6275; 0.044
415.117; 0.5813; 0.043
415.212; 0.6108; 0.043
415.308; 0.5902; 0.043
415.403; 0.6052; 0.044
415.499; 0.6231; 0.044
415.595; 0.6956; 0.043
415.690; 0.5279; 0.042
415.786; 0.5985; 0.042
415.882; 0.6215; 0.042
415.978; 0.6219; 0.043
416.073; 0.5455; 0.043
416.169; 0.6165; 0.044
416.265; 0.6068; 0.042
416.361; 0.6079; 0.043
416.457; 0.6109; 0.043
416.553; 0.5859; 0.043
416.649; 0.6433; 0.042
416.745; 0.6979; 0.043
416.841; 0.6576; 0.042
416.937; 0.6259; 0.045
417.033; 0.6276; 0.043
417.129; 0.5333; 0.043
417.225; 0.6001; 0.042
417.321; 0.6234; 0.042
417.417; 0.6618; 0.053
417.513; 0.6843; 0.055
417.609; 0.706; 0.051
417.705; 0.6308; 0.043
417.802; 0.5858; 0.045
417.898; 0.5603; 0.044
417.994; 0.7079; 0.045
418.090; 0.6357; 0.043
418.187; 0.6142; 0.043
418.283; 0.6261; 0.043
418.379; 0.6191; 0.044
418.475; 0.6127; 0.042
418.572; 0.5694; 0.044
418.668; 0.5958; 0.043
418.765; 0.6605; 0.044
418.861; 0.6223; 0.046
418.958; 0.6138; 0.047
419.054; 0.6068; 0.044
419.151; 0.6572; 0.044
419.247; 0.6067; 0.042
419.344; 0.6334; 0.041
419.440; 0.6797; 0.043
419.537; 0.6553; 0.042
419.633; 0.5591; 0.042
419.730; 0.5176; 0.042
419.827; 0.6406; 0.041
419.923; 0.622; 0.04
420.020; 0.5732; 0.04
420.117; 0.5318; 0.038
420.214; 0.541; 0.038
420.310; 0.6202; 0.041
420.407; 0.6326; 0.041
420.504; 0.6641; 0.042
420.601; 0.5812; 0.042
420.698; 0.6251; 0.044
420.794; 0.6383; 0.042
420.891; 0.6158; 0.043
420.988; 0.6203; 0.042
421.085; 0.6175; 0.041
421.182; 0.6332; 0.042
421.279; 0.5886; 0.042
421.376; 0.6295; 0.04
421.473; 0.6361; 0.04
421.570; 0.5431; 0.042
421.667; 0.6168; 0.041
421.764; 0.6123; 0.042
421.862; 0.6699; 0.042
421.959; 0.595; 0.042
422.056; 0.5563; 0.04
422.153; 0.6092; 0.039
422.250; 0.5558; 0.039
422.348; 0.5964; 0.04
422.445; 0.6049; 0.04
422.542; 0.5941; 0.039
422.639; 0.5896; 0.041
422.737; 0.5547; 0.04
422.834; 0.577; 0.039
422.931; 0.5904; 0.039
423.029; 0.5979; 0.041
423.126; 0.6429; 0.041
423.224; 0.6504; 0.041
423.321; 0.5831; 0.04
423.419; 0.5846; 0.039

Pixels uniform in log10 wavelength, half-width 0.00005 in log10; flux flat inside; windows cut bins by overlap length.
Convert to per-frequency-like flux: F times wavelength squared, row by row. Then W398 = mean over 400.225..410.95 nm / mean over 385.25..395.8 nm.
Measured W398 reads 1.1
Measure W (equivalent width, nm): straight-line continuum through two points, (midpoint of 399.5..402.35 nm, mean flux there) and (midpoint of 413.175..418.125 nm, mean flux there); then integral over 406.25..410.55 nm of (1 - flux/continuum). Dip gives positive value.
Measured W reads -0.04 nm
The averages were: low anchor 0.661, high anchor 0.623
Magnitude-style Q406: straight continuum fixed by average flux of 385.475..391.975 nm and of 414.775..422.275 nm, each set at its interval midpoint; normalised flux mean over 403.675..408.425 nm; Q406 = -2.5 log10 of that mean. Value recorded -0.05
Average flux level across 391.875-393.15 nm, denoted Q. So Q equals 0.657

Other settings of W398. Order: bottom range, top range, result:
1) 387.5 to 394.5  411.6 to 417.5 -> 1.13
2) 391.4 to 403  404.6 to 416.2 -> 1.08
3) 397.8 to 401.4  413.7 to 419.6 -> 1.05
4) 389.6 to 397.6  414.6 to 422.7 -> 1.16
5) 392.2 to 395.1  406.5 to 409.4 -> 1.14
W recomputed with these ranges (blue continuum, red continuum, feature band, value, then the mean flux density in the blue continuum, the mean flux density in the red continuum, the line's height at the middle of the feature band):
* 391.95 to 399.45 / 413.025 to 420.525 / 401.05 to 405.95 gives -0.42 nm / 0.607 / 0.618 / 0.611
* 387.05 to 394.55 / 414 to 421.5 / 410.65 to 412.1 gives 0.08 nm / 0.621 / 0.617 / 0.618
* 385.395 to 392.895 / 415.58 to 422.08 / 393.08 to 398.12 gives 0.48 nm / 0.652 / 0.616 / 0.644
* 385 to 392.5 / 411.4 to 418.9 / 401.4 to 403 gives -0.11 nm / 0.653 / 0.62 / 0.636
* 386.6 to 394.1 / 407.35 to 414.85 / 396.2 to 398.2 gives 0.16 nm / 0.634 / 0.622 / 0.63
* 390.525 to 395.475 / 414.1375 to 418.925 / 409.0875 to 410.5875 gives -0.08 nm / 0.611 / 0.62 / 0.618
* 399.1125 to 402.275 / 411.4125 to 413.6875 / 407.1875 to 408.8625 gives 0.02 nm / 0.657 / 0.619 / 0.633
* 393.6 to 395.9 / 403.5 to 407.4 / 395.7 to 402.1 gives -0.04 nm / 0.592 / 0.667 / 0.621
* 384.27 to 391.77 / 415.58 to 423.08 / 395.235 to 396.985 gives 0.18 nm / 0.652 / 0.612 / 0.641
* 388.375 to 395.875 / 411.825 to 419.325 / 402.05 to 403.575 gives -0.09 nm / 0.614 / 0.621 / 0.617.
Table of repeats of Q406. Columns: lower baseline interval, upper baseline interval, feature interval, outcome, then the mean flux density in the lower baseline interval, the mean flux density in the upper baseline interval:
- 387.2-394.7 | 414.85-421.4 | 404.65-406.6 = -0.07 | 0.618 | 0.616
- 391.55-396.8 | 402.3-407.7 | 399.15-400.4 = -0.04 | 0.594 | 0.664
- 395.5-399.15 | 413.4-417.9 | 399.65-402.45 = -0.09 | 0.599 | 0.622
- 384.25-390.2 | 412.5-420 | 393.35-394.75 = 0.15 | 0.663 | 0.621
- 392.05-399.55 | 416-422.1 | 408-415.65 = -0.01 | 0.607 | 0.616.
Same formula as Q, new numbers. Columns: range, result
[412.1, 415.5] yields 0.622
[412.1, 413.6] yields 0.621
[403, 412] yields 0.641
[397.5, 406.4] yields 0.655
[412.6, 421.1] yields 0.618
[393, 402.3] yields 0.616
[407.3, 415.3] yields 0.62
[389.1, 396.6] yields 0.6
